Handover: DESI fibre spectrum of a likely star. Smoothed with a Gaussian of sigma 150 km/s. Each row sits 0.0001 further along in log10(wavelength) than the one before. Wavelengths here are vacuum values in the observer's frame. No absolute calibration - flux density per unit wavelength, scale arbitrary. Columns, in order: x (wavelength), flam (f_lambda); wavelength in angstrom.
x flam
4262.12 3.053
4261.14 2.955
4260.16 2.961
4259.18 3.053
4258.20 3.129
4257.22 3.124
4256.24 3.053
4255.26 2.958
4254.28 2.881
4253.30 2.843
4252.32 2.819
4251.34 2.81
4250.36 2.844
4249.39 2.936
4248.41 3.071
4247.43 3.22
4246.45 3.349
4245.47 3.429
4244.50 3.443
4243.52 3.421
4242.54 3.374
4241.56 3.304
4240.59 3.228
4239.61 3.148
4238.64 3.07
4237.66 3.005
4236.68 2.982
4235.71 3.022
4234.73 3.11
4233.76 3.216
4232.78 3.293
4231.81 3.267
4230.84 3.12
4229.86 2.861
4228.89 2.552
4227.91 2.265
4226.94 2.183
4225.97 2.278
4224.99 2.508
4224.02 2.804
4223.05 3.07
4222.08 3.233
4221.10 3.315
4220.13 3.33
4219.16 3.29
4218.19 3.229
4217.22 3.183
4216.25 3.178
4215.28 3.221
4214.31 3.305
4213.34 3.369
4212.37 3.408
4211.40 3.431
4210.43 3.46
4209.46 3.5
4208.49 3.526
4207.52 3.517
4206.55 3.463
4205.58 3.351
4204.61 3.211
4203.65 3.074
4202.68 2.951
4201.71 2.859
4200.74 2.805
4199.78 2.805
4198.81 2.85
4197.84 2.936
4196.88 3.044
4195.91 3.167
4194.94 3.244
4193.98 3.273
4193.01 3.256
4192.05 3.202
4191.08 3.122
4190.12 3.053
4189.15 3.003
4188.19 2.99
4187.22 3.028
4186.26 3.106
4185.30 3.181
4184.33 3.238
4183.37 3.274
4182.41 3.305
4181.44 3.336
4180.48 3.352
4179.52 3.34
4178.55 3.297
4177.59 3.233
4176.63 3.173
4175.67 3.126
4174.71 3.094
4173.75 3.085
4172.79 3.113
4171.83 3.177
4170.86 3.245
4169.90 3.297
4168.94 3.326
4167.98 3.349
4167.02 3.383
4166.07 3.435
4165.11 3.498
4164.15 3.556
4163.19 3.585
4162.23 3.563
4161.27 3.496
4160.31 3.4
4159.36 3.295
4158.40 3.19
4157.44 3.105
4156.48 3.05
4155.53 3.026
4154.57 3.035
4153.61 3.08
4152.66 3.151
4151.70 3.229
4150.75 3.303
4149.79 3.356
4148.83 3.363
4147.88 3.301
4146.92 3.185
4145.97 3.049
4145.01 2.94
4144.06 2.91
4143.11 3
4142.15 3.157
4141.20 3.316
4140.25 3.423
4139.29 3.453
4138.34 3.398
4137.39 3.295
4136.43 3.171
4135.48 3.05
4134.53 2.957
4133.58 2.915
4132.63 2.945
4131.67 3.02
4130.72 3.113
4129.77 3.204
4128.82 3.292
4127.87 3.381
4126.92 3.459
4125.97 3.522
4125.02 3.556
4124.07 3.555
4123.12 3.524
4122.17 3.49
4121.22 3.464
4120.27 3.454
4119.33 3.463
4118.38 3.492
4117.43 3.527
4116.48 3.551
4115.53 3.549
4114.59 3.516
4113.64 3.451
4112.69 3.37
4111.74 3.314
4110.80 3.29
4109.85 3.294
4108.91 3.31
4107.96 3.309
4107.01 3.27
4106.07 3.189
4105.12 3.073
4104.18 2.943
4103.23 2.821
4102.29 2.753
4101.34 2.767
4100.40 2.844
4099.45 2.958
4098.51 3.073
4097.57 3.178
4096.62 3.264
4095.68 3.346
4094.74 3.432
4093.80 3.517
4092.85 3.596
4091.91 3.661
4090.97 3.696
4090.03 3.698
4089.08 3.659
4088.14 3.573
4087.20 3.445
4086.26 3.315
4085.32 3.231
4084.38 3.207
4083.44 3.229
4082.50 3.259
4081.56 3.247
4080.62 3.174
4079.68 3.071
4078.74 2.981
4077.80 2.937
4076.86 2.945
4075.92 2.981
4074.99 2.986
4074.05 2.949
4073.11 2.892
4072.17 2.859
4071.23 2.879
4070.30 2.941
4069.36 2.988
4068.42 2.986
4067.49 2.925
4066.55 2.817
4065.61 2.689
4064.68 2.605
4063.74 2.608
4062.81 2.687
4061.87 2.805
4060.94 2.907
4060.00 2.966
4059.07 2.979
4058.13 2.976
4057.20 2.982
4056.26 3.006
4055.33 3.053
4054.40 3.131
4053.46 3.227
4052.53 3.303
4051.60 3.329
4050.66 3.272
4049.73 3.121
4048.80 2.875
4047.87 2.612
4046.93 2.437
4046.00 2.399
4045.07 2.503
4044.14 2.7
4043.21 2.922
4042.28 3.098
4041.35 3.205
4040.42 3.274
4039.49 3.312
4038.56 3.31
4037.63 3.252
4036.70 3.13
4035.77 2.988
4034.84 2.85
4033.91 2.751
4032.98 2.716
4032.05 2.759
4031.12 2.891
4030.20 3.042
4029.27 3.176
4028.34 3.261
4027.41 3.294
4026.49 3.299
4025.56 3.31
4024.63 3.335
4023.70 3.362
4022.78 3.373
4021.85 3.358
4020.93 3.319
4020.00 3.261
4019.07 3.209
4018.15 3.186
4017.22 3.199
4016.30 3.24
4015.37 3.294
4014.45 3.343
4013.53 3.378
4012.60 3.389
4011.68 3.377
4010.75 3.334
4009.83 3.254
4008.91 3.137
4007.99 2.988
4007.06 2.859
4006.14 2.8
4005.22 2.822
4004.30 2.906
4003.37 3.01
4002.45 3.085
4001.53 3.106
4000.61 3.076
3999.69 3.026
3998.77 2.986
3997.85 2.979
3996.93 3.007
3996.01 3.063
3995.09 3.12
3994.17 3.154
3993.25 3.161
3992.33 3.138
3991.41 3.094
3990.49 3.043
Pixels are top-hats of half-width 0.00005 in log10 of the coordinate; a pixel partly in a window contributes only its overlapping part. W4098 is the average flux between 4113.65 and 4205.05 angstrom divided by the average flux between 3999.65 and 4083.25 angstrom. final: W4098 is 1.06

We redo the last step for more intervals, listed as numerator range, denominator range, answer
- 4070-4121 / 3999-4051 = 1.05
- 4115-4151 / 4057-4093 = 1.07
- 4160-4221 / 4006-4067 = 1.06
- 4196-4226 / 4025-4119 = 1.02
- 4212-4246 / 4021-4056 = 1.01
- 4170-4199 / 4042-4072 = 1.09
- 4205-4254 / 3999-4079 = 1.03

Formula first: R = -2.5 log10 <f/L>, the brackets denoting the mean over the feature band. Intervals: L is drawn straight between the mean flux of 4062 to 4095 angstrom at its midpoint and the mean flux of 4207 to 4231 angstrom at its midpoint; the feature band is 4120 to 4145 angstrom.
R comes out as -0.05 mag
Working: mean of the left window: 3.13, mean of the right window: 3.08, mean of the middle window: 3.26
